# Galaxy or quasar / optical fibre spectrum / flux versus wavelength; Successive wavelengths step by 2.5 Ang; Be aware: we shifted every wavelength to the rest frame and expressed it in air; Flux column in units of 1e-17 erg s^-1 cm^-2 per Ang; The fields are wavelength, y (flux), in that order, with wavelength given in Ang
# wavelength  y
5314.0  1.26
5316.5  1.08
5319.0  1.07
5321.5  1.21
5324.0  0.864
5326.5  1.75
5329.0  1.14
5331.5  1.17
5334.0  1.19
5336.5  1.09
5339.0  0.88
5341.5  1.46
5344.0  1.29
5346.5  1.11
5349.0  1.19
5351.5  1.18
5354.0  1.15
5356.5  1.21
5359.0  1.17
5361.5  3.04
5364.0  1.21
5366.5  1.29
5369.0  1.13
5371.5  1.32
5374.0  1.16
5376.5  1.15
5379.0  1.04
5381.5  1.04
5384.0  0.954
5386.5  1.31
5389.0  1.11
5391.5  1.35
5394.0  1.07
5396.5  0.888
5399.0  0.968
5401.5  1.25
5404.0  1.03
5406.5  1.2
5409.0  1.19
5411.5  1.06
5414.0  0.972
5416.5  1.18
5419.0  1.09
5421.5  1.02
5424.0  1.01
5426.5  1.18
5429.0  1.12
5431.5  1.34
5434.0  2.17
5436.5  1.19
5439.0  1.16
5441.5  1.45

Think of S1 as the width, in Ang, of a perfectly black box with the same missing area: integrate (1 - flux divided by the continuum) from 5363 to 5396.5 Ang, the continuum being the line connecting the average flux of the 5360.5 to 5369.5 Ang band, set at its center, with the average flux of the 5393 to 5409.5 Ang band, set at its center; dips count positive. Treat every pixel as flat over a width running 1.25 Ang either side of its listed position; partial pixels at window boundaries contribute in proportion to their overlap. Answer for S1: 6.3 Ang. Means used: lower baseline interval 1.67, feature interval 1.15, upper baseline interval 1.08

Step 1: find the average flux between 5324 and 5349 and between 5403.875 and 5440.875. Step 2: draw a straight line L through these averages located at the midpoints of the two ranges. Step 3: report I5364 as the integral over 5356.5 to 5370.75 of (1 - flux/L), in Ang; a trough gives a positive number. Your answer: -3.77 Ang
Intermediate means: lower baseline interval 1.21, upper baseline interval 1.2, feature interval 1.53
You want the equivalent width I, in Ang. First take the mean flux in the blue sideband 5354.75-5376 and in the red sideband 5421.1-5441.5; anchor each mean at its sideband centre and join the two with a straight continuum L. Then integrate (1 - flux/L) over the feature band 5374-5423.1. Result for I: 9.4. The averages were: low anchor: 1.42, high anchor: 1.3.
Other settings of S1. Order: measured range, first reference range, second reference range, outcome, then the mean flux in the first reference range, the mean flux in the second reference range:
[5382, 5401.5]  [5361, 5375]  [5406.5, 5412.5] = 2.7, 1.45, 1.14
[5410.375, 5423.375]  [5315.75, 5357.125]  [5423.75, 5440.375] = 2.4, 1.18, 1.33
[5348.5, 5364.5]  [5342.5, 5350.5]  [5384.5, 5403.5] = -3.9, 1.2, 1.12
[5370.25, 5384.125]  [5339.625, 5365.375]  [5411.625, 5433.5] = 1.9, 1.39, 1.15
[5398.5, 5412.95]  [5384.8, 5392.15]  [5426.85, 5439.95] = 1.9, 1.23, 1.39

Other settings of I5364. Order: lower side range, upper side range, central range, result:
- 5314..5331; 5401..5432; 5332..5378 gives -4.8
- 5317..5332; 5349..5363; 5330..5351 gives 2.8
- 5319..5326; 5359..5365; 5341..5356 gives 4.0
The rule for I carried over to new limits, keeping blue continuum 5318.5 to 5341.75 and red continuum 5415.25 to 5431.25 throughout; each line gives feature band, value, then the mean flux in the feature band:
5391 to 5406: 0.6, 1.09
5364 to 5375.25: -0.7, 1.22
